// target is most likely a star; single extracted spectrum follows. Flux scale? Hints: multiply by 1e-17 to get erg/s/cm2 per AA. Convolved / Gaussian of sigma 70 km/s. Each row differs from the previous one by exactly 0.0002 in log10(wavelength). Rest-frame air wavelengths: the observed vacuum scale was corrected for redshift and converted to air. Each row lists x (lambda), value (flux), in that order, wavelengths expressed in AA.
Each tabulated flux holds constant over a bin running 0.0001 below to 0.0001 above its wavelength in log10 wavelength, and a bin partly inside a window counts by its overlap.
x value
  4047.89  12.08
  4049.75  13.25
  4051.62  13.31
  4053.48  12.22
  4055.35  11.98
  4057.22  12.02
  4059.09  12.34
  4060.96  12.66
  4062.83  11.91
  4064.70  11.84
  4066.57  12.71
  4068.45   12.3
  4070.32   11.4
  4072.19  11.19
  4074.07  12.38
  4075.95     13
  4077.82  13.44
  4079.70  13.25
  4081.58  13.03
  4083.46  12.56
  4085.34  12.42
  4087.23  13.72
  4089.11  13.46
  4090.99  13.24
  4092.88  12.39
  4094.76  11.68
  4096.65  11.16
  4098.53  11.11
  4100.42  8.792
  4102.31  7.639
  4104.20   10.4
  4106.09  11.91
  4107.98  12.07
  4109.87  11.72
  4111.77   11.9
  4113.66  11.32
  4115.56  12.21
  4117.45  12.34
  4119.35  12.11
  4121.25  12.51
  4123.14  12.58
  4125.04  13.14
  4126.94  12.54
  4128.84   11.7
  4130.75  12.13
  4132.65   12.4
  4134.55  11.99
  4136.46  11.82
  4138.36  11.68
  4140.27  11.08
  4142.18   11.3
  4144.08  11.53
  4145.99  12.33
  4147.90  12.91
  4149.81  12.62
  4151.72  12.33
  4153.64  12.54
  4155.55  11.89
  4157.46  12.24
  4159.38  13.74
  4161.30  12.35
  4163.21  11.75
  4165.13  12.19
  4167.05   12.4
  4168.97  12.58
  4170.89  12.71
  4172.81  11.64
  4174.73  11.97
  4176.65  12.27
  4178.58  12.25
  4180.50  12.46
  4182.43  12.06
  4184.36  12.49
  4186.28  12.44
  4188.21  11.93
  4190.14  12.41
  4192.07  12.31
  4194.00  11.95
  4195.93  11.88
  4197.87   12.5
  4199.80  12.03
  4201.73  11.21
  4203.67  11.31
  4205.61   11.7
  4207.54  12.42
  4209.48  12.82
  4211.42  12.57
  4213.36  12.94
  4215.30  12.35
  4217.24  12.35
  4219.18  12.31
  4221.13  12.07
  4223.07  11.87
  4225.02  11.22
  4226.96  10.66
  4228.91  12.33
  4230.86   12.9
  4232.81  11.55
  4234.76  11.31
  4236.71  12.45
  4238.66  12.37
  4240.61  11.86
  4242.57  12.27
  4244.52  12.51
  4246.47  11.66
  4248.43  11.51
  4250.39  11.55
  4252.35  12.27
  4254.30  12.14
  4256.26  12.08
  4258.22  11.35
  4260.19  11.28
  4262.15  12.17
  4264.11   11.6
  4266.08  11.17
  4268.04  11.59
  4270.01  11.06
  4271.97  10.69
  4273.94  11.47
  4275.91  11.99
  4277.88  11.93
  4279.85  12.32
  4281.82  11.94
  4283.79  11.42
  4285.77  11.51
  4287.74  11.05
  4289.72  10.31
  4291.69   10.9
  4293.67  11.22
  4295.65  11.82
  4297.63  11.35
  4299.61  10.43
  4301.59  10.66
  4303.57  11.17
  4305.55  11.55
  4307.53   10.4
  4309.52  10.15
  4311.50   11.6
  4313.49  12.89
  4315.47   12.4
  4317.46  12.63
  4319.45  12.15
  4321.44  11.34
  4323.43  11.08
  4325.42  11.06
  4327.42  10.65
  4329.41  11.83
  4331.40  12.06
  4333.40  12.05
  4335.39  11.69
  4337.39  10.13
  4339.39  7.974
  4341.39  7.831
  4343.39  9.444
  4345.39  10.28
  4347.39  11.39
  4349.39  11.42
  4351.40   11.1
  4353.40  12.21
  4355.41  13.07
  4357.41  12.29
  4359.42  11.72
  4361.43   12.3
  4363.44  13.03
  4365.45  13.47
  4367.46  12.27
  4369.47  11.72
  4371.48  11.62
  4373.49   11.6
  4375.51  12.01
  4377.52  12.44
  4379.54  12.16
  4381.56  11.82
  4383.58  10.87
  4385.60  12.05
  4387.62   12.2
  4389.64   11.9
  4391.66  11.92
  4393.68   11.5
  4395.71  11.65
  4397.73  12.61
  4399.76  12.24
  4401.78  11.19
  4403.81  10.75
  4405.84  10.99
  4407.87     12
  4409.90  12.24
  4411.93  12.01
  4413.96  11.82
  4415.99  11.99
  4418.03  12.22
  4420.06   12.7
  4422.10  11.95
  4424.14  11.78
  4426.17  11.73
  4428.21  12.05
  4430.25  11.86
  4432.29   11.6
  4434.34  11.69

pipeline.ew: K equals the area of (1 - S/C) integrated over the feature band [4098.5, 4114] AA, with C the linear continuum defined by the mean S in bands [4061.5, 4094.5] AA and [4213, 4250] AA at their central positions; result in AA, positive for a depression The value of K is 2.18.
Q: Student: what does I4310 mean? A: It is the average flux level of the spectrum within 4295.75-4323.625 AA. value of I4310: 11.4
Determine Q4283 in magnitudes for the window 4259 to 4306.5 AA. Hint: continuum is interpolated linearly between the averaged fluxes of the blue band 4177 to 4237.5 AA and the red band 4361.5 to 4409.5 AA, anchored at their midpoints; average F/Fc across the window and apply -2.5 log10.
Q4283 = 0.06 mag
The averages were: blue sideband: 12.1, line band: 11.4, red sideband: 11.9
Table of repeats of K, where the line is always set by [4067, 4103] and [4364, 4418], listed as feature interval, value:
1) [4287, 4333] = 2.3 AA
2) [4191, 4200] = -0.1 AA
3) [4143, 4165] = -0.7 AA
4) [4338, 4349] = 2.2 AA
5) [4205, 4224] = -0.6 AA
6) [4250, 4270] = 0.5 AA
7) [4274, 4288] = 0.2 AA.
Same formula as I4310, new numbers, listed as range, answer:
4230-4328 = 11.6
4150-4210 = 12.2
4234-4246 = 12.1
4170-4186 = 12.2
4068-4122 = 11.9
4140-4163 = 12.3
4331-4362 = 11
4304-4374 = 11.4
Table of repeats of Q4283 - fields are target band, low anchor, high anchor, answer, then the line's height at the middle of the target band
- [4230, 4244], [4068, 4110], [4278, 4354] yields -0.06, 11.4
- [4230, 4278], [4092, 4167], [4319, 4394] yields -0.01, 11.7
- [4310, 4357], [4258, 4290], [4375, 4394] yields 0.05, 11.7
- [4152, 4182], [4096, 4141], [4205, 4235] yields -0.04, 11.8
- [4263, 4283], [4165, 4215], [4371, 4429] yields 0.05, 12.1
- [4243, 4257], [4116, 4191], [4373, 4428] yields 0.01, 12.1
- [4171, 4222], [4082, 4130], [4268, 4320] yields -0.05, 11.7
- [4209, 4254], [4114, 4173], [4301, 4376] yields -0.02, 11.9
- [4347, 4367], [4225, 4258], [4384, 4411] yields -0.04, 11.8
